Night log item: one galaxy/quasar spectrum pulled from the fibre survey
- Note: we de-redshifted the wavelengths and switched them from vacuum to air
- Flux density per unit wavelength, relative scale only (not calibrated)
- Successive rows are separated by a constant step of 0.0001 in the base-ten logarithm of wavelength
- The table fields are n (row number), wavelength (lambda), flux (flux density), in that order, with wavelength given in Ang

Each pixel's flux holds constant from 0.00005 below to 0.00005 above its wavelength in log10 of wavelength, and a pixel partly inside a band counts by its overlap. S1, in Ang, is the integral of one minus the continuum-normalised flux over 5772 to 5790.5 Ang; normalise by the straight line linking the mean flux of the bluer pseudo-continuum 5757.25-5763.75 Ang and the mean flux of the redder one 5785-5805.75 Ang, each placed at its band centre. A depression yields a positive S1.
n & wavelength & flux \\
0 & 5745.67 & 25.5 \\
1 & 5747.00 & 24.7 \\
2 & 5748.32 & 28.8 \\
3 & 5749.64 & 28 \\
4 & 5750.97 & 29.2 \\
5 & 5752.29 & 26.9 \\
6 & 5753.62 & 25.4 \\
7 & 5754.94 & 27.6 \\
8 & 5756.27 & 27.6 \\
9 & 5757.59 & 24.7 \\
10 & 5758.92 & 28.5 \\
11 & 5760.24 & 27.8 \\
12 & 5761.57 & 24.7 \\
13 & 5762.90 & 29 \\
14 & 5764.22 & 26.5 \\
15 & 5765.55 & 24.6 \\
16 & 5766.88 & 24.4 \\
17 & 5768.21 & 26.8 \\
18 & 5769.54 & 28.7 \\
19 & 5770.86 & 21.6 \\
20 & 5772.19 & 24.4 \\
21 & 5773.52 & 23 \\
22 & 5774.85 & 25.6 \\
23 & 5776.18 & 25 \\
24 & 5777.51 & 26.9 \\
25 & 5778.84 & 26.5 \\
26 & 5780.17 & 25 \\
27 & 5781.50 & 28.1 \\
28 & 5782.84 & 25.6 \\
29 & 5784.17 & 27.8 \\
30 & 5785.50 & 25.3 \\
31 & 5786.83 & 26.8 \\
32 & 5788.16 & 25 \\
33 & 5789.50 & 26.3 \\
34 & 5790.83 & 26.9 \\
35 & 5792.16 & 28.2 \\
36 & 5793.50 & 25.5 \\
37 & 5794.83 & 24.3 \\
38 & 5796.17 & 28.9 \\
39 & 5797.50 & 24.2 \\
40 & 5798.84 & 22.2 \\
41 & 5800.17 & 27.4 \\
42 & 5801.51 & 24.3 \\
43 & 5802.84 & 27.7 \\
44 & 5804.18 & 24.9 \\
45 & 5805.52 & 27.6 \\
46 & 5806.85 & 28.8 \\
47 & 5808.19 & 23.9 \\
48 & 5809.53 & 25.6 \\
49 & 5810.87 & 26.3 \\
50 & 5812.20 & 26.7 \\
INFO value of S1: 0.4 Ang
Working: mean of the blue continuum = 27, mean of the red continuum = 25.9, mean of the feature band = 25.9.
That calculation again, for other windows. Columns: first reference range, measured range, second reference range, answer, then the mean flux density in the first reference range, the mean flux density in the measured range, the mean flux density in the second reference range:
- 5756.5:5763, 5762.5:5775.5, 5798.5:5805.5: 0.6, 26.8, 25.4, 25.7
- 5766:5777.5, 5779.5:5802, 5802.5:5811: -0.2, 25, 26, 26.3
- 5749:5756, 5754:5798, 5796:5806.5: 0.9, 27.4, 26.1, 25.9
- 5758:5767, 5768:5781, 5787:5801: 0.5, 26.6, 25.3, 25.9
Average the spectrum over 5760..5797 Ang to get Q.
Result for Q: 26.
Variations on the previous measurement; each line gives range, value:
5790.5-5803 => 25.9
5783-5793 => 26.6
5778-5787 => 26.4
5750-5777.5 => 26.1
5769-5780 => 25.2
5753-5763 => 26.8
